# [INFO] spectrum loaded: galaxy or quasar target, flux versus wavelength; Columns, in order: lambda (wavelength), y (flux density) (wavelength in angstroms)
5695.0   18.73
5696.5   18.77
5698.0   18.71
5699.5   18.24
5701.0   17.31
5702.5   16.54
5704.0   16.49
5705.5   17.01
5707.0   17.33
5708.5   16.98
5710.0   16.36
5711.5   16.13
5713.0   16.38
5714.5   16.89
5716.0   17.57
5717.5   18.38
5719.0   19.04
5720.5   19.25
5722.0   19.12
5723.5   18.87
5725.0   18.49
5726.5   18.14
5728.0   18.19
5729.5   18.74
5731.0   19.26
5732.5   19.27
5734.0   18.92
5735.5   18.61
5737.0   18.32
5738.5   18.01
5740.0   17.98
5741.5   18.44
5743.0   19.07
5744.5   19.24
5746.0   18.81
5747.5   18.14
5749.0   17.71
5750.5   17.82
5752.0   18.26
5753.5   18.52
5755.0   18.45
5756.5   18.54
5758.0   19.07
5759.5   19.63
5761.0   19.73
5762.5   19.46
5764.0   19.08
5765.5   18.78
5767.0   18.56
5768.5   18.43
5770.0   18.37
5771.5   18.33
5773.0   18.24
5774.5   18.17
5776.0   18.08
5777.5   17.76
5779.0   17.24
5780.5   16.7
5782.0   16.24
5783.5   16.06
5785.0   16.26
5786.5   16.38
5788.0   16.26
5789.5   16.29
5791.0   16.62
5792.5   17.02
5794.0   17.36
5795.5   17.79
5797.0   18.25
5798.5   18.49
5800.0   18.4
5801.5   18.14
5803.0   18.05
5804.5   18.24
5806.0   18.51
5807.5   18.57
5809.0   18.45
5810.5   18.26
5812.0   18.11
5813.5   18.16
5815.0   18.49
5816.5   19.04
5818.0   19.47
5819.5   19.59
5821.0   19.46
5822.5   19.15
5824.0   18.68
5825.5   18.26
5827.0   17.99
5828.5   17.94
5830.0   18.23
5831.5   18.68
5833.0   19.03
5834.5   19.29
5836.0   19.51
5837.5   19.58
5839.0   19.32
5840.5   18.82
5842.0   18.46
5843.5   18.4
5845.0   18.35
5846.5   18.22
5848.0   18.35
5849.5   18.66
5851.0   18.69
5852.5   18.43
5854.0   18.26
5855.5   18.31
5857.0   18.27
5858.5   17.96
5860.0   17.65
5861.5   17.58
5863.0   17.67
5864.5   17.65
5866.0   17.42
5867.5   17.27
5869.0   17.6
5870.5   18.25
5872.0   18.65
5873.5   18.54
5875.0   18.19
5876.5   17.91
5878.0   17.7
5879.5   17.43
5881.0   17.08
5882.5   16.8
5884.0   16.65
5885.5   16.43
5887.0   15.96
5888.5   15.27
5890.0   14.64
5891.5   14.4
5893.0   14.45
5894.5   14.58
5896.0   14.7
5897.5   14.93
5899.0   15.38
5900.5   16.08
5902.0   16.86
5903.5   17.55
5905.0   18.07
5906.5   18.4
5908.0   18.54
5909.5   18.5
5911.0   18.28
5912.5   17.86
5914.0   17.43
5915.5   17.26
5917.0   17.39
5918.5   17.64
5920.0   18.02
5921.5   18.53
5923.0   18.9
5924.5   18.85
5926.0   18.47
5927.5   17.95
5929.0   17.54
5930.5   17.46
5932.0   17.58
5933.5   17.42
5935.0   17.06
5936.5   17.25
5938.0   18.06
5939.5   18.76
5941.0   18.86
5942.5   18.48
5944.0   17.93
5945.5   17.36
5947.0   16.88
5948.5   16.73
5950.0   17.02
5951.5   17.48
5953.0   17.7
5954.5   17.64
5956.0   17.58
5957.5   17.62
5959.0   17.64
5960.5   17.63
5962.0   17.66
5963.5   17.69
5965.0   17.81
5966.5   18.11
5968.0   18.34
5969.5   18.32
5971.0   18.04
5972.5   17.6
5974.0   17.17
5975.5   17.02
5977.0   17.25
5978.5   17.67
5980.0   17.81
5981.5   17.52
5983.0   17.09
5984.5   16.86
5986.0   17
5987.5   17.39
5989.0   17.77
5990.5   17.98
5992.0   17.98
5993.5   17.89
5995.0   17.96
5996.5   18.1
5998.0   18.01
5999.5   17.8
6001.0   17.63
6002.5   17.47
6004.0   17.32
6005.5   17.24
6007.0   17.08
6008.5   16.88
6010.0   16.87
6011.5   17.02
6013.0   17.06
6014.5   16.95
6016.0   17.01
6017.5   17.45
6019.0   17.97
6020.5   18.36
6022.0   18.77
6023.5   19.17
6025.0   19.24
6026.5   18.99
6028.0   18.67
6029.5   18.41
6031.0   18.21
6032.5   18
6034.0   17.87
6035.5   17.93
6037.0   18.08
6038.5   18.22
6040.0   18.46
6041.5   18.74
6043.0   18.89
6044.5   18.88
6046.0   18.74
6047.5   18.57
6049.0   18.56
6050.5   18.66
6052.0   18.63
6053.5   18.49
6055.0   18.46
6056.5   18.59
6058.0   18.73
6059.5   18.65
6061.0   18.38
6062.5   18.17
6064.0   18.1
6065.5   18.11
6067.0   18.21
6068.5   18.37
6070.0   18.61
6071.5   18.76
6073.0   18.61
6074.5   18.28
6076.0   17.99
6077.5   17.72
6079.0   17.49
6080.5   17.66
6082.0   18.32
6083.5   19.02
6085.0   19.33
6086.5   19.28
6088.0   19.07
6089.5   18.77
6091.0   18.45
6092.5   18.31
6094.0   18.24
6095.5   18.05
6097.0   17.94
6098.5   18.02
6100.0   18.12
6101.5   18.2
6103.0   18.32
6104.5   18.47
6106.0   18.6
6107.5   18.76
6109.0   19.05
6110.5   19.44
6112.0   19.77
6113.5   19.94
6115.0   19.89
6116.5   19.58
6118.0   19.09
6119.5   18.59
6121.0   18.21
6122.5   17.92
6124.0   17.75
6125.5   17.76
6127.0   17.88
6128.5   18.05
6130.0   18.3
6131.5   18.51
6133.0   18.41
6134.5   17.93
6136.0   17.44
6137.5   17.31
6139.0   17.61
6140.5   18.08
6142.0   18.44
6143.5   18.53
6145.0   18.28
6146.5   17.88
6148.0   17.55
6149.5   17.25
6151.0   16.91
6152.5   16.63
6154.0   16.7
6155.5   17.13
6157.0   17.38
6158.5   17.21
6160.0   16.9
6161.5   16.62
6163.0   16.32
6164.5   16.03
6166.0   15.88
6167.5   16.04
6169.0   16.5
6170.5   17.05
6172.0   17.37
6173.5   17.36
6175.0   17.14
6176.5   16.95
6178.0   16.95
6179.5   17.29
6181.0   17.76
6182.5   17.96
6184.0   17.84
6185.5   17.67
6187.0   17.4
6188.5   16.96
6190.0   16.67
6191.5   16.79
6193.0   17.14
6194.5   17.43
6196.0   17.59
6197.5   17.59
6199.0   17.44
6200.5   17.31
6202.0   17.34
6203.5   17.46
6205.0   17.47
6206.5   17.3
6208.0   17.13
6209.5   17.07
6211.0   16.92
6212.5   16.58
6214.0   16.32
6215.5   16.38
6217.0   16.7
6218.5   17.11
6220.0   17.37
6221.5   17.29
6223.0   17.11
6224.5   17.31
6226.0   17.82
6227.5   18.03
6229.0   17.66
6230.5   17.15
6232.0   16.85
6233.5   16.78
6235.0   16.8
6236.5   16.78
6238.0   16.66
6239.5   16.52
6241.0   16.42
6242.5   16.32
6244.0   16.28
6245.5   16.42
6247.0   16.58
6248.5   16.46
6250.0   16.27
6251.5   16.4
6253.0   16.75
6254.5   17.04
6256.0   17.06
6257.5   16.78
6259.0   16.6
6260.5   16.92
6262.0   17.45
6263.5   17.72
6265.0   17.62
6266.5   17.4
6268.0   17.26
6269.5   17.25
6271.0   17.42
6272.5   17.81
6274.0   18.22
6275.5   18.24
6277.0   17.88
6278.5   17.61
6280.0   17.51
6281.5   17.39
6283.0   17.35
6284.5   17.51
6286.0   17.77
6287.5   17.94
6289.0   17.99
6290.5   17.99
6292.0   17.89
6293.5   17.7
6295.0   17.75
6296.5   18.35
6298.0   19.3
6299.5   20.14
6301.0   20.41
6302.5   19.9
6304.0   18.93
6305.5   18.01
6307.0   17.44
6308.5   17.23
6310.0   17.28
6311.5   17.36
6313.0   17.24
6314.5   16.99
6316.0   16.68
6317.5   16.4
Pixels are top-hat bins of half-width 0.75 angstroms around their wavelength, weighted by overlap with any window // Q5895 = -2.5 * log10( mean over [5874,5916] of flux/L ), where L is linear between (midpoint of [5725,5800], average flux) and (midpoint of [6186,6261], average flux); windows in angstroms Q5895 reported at 0.07 mag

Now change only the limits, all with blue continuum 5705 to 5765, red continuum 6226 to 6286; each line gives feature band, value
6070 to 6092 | -0.06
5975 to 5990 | 0.03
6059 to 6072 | -0.05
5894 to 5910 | 0.08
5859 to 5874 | 0.01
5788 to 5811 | 0.02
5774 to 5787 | 0.08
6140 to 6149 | -0.04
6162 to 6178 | 0.04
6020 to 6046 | -0.05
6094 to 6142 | -0.06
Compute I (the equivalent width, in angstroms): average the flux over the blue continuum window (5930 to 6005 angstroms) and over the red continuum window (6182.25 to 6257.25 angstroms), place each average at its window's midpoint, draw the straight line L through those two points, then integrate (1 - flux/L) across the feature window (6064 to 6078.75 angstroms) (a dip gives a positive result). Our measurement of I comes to -0.7 angstroms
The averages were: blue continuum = 17.6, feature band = 18.3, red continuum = 17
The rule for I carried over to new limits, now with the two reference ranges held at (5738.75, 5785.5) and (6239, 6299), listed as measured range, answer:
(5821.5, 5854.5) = -1.01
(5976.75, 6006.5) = 0.41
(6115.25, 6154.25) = -0.90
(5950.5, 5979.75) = 0.33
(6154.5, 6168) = 0.70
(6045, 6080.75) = -1.33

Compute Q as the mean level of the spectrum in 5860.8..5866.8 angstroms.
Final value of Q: 17.6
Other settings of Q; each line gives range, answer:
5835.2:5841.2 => 19.3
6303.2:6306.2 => 18.5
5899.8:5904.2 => 16.8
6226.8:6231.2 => 17.6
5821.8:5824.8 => 18.9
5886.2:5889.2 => 15.6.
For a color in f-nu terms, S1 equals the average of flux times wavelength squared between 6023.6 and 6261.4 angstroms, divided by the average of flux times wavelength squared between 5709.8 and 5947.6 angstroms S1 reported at 1.10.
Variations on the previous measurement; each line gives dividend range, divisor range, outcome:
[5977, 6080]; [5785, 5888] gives 1.06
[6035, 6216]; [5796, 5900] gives 1.10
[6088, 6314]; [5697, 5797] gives 1.14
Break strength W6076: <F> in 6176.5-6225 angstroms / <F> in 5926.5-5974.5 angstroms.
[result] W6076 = 0.97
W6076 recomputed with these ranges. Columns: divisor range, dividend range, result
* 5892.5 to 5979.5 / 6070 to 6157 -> 1.04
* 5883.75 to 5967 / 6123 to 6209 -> 1.01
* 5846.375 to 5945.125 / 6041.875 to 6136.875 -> 1.06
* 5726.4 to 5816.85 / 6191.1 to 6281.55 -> 0.94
